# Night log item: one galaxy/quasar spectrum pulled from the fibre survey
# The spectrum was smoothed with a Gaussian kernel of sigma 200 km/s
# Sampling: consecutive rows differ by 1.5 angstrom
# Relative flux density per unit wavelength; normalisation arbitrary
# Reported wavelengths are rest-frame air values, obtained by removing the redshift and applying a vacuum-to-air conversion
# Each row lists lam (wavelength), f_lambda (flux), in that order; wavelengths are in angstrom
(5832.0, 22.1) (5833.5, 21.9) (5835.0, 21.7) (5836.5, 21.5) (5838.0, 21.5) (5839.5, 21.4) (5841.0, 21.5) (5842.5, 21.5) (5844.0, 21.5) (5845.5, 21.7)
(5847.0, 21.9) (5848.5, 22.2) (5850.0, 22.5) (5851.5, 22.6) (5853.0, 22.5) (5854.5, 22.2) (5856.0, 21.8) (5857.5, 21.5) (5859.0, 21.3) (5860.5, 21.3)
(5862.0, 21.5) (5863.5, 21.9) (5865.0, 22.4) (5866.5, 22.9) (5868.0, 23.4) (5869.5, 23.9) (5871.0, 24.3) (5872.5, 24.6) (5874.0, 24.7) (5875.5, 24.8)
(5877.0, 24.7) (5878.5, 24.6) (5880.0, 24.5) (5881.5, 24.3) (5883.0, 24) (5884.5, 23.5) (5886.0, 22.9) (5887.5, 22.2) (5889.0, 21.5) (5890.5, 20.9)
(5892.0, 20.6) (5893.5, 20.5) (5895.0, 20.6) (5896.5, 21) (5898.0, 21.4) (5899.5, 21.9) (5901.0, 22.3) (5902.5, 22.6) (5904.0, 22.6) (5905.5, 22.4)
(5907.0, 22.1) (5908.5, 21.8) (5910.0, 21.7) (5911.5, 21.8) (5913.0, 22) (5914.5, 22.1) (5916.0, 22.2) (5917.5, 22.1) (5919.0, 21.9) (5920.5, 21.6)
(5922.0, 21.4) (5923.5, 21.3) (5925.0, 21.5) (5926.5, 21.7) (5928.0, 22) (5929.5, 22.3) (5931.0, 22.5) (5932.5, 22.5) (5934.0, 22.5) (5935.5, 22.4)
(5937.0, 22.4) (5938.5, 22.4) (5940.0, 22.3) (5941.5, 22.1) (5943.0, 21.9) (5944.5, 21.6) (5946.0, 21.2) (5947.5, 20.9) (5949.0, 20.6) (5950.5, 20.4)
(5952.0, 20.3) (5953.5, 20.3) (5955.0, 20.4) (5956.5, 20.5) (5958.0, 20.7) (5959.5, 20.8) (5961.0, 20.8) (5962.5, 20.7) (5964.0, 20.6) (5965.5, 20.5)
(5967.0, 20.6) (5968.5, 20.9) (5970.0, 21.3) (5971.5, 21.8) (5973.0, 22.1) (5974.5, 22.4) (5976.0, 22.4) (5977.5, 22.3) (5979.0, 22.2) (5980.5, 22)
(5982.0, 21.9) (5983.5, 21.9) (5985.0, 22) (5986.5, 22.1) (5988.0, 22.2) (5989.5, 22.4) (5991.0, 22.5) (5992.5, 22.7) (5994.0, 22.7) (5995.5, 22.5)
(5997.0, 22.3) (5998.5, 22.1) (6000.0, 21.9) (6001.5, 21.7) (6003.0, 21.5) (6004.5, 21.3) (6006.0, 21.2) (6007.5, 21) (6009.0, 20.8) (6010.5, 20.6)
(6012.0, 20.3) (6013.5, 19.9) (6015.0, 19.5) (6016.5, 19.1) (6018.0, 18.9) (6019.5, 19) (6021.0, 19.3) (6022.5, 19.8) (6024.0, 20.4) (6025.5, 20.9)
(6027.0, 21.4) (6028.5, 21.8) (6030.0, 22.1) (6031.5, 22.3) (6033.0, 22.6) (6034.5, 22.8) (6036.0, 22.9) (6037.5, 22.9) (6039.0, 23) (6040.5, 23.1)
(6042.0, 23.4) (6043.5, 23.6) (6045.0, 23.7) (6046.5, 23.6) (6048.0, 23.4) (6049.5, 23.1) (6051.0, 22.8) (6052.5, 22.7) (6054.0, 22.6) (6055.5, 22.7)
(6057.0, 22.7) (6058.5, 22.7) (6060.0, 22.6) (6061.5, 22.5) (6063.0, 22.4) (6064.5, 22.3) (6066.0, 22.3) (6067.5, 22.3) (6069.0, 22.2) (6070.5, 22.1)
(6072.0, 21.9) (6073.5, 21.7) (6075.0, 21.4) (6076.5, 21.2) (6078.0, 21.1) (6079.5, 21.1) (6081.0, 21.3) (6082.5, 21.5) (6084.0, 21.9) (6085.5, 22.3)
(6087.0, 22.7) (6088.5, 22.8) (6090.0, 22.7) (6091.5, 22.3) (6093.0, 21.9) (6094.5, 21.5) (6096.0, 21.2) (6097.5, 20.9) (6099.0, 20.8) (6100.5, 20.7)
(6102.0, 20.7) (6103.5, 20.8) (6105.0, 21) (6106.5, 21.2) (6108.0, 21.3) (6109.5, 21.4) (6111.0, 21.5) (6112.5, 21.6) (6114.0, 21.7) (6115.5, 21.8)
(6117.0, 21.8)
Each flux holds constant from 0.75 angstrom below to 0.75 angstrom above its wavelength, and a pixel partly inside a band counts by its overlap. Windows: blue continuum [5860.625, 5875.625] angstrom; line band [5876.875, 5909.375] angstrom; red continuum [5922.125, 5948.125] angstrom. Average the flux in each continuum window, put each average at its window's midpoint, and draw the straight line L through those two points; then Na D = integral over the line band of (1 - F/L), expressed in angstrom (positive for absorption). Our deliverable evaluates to 0.6 angstrom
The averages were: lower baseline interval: 23.3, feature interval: 22.4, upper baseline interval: 22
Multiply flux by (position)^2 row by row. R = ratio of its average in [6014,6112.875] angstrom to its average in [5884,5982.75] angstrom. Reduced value 1.05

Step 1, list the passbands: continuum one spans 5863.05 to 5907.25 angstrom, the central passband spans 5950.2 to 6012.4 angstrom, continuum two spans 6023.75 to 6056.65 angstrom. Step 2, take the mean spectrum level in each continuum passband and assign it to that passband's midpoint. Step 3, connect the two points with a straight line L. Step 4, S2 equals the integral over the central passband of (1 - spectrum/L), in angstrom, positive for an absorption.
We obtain 3.39 angstrom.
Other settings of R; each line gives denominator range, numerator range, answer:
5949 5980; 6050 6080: 1.09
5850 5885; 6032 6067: 1.05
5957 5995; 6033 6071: 1.08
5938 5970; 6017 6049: 1.07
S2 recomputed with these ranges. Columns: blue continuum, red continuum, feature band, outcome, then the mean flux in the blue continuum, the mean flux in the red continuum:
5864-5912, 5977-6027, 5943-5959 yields 0.8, 22.7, 21.2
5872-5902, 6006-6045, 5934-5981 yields 1.4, 22.8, 21.3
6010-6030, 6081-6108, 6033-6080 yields -3.9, 20.1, 21.6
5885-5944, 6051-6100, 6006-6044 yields 1.3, 21.9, 22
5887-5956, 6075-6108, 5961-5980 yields 0.1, 21.7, 21.5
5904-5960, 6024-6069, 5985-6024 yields 2.0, 21.7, 22.6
